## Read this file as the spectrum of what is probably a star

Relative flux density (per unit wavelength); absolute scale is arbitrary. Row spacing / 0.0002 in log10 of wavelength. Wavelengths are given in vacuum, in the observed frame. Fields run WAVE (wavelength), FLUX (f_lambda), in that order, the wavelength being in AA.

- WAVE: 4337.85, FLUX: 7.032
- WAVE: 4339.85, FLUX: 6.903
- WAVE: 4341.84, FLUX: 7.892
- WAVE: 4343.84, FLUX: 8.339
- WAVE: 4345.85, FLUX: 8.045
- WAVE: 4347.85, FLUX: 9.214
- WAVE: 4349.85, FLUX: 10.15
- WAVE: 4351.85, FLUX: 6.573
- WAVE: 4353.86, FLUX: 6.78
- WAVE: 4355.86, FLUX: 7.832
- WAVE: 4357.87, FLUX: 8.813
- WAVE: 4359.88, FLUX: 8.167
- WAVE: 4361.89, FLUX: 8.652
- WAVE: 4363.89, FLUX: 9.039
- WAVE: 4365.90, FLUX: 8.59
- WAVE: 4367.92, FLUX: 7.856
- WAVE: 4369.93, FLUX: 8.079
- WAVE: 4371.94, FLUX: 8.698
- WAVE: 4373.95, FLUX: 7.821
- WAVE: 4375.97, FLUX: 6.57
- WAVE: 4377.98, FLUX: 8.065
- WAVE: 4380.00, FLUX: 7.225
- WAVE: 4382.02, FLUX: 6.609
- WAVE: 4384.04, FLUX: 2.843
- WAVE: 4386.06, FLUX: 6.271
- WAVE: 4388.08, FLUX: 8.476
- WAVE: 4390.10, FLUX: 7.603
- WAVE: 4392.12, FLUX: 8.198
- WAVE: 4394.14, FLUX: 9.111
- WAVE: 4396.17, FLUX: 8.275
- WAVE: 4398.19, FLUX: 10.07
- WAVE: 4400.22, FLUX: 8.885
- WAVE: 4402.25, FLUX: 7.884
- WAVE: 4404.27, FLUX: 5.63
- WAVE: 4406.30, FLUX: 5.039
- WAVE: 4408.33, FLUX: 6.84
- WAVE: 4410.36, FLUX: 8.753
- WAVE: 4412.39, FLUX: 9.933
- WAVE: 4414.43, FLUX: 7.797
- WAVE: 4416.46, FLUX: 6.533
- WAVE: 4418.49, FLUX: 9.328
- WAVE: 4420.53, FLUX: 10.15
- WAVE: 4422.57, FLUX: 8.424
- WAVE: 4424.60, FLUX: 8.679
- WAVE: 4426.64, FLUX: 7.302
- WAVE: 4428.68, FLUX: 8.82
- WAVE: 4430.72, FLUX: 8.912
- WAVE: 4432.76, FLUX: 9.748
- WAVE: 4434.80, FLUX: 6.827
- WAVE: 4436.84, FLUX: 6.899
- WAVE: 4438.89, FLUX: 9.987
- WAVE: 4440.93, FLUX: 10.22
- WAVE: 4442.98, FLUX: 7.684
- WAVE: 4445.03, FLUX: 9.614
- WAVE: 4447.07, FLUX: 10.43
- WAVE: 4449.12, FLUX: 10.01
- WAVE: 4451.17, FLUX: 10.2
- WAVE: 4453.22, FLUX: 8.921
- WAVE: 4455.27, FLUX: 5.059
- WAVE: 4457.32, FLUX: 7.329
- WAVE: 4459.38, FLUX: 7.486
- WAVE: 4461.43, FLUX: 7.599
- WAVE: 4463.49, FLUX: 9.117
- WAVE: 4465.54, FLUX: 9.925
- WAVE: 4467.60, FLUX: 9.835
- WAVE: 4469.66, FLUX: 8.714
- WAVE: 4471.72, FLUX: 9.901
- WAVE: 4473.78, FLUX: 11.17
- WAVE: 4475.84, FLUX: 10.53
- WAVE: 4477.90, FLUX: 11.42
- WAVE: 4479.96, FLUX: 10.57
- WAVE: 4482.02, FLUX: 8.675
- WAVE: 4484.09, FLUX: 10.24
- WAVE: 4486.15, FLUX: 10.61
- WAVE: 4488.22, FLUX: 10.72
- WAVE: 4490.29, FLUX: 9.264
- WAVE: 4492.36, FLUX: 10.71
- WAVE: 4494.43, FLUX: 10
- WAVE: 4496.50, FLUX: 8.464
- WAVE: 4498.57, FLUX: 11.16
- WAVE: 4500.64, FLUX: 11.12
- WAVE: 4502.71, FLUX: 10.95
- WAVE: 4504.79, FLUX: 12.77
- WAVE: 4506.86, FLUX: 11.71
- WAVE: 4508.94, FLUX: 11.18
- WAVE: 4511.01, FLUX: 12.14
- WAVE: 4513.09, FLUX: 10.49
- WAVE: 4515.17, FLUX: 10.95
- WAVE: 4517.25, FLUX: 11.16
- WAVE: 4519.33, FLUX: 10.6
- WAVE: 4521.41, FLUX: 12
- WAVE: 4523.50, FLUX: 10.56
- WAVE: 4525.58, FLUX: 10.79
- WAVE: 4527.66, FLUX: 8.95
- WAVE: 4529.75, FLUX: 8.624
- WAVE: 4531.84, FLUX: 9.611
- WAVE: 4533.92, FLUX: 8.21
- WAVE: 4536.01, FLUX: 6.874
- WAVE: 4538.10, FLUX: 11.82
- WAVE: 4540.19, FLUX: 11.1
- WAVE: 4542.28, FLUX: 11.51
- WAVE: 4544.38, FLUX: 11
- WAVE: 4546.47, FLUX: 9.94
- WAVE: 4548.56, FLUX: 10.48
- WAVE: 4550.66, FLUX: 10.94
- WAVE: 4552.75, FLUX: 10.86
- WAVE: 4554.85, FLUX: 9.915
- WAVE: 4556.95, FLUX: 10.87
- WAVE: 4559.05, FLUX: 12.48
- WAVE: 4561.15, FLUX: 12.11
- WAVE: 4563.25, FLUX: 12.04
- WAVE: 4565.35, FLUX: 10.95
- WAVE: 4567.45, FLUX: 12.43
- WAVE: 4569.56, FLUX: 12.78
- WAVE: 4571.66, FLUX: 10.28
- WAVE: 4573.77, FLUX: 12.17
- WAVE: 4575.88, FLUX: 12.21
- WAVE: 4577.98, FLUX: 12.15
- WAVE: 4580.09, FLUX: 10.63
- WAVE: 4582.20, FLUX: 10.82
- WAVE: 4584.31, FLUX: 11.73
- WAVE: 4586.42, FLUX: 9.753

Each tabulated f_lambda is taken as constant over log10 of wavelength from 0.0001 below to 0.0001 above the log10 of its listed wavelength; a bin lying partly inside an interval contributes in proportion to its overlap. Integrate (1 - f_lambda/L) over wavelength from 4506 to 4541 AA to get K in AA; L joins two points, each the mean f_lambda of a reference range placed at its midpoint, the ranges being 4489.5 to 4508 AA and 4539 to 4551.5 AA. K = 1.3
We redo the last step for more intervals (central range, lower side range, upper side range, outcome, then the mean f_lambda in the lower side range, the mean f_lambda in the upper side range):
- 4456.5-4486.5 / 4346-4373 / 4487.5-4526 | 2.2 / 8.33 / 10.9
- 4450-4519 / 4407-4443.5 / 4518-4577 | -2.8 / 8.47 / 10.8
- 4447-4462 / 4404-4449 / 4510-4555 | 1.1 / 8.42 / 10.4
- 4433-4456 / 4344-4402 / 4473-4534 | 1.4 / 7.95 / 10.5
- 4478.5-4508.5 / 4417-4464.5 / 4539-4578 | -2.0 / 8.62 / 11.4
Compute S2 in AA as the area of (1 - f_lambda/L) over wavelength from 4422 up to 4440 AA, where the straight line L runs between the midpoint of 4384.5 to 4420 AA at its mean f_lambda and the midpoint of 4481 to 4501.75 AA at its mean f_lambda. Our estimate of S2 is 0.4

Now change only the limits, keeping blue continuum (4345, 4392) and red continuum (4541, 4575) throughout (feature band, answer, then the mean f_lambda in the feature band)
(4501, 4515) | -1.5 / 11.5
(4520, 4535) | 1.2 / 9.83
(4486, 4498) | 0.1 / 9.95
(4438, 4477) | 1.1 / 9.15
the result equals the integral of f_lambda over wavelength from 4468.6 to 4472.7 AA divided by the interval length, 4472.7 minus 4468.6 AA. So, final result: 9.3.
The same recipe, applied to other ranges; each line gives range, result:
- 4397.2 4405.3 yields 8.1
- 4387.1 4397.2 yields 8.34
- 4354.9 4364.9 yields 8.5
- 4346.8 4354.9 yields 8.18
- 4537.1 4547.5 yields 11.1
